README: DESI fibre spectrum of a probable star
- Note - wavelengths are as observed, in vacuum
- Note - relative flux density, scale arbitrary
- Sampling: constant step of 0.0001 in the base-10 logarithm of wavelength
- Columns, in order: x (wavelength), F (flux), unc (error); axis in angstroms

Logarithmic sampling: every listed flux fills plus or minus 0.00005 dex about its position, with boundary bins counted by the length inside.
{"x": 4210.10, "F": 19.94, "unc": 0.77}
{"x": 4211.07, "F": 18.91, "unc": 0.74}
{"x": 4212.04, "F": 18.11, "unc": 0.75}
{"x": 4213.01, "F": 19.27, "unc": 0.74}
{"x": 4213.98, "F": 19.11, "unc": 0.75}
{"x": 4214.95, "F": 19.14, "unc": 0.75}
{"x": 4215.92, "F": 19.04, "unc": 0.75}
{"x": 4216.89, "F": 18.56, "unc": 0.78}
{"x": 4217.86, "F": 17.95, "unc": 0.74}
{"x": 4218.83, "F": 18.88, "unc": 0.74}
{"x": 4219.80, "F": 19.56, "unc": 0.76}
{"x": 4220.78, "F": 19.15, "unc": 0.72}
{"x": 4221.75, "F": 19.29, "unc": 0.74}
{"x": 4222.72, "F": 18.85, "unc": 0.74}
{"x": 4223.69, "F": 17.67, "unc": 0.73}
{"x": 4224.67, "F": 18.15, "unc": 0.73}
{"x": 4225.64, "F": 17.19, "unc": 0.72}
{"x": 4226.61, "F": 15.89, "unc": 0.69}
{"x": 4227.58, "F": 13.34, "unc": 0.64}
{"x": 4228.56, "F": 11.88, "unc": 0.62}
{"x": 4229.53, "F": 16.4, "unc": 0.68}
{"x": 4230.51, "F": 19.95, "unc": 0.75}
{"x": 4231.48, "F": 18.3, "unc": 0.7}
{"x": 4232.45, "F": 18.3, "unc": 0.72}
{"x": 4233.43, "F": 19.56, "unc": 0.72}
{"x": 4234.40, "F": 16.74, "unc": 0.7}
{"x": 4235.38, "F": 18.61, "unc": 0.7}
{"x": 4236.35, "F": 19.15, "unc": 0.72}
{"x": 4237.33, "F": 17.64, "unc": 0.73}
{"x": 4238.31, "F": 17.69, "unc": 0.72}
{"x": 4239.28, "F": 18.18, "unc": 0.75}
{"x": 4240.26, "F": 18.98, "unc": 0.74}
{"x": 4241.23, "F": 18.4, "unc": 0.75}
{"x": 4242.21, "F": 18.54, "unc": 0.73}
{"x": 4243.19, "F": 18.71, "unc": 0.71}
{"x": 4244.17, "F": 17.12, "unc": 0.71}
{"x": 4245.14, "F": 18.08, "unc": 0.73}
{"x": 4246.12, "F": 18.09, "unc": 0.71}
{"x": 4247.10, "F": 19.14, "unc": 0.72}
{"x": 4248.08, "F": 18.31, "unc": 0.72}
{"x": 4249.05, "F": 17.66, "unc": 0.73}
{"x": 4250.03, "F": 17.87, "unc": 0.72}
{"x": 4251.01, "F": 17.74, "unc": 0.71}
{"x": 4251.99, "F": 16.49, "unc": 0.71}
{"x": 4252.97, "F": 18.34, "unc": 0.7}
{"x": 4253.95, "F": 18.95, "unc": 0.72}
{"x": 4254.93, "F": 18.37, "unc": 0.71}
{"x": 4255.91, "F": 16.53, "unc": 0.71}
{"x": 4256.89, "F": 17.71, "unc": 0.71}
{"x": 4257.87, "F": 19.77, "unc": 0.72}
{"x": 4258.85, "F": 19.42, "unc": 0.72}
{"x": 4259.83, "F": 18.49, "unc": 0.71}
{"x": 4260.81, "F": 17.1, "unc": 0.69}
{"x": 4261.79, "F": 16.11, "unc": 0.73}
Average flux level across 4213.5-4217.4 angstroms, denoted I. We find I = 19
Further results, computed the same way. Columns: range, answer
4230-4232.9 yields 18.9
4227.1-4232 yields 16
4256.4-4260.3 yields 18.9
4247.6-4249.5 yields 18.1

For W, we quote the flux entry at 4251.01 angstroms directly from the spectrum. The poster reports 17.74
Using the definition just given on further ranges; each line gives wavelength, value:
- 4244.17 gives 17.12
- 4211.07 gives 18.91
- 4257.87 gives 19.77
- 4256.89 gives 17.71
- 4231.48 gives 18.3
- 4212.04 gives 18.11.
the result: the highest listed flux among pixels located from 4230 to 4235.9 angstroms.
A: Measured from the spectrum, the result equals 19.95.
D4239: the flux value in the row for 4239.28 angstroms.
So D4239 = 18.18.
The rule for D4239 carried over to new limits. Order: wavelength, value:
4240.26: 18.98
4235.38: 18.61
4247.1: 19.14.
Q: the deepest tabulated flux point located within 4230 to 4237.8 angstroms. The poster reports 16.74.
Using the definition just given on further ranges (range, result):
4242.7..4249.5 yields 17.12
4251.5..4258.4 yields 16.49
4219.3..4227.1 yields 15.89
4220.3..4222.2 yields 19.15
